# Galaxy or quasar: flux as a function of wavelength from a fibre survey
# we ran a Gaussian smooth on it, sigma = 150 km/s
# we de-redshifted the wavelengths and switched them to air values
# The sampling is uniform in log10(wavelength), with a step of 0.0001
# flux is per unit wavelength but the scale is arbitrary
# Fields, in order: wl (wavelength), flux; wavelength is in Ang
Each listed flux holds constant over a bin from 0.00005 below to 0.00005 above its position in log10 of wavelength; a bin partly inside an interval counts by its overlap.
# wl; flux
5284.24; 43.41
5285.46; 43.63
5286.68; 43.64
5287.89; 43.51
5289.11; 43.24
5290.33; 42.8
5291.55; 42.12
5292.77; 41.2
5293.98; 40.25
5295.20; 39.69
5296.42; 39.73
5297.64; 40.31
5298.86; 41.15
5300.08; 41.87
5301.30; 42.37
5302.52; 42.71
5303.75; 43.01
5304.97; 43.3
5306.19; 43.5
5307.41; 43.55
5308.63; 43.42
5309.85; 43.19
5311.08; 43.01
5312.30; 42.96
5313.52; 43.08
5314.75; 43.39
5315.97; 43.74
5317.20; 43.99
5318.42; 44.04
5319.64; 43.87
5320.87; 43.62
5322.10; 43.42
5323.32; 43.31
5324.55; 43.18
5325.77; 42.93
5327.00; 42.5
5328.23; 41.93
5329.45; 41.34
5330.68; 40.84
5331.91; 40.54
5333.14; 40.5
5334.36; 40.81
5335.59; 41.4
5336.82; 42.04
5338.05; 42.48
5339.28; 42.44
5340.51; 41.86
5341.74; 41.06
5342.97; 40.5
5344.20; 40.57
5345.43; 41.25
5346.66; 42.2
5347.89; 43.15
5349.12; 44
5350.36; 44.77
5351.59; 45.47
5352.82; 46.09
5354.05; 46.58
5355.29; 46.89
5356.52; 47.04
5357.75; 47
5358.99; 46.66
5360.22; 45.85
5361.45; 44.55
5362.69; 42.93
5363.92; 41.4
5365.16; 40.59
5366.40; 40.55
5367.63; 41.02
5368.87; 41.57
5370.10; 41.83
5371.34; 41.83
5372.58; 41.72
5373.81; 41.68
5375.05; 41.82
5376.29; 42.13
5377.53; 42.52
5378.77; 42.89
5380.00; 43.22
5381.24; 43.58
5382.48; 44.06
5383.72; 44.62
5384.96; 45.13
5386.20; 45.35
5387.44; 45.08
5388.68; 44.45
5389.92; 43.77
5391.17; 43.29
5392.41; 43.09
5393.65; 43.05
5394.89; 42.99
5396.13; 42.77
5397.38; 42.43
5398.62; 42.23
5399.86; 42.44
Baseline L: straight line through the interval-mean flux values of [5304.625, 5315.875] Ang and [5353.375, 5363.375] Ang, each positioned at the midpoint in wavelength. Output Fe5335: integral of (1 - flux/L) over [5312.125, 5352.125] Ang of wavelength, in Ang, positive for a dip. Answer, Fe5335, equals 1.8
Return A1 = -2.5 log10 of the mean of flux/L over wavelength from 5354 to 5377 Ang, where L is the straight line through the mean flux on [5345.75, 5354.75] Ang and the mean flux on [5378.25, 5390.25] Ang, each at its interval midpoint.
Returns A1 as 0.028 mag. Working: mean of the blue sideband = 44.5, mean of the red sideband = 44.3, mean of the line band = 43.3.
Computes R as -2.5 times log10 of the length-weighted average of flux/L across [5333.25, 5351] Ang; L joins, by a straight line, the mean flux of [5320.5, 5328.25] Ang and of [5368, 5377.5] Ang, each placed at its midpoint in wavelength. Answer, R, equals 0.01 mag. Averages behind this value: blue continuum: 43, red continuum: 41.8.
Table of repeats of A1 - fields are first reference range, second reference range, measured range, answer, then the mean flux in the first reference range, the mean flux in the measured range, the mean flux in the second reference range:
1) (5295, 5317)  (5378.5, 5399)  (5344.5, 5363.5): -0.04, 42.5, 44.9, 43.7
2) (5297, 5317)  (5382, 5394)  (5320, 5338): 0.03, 42.8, 42.1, 44.2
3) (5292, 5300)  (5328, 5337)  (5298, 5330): -0.06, 40.6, 43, 41.1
